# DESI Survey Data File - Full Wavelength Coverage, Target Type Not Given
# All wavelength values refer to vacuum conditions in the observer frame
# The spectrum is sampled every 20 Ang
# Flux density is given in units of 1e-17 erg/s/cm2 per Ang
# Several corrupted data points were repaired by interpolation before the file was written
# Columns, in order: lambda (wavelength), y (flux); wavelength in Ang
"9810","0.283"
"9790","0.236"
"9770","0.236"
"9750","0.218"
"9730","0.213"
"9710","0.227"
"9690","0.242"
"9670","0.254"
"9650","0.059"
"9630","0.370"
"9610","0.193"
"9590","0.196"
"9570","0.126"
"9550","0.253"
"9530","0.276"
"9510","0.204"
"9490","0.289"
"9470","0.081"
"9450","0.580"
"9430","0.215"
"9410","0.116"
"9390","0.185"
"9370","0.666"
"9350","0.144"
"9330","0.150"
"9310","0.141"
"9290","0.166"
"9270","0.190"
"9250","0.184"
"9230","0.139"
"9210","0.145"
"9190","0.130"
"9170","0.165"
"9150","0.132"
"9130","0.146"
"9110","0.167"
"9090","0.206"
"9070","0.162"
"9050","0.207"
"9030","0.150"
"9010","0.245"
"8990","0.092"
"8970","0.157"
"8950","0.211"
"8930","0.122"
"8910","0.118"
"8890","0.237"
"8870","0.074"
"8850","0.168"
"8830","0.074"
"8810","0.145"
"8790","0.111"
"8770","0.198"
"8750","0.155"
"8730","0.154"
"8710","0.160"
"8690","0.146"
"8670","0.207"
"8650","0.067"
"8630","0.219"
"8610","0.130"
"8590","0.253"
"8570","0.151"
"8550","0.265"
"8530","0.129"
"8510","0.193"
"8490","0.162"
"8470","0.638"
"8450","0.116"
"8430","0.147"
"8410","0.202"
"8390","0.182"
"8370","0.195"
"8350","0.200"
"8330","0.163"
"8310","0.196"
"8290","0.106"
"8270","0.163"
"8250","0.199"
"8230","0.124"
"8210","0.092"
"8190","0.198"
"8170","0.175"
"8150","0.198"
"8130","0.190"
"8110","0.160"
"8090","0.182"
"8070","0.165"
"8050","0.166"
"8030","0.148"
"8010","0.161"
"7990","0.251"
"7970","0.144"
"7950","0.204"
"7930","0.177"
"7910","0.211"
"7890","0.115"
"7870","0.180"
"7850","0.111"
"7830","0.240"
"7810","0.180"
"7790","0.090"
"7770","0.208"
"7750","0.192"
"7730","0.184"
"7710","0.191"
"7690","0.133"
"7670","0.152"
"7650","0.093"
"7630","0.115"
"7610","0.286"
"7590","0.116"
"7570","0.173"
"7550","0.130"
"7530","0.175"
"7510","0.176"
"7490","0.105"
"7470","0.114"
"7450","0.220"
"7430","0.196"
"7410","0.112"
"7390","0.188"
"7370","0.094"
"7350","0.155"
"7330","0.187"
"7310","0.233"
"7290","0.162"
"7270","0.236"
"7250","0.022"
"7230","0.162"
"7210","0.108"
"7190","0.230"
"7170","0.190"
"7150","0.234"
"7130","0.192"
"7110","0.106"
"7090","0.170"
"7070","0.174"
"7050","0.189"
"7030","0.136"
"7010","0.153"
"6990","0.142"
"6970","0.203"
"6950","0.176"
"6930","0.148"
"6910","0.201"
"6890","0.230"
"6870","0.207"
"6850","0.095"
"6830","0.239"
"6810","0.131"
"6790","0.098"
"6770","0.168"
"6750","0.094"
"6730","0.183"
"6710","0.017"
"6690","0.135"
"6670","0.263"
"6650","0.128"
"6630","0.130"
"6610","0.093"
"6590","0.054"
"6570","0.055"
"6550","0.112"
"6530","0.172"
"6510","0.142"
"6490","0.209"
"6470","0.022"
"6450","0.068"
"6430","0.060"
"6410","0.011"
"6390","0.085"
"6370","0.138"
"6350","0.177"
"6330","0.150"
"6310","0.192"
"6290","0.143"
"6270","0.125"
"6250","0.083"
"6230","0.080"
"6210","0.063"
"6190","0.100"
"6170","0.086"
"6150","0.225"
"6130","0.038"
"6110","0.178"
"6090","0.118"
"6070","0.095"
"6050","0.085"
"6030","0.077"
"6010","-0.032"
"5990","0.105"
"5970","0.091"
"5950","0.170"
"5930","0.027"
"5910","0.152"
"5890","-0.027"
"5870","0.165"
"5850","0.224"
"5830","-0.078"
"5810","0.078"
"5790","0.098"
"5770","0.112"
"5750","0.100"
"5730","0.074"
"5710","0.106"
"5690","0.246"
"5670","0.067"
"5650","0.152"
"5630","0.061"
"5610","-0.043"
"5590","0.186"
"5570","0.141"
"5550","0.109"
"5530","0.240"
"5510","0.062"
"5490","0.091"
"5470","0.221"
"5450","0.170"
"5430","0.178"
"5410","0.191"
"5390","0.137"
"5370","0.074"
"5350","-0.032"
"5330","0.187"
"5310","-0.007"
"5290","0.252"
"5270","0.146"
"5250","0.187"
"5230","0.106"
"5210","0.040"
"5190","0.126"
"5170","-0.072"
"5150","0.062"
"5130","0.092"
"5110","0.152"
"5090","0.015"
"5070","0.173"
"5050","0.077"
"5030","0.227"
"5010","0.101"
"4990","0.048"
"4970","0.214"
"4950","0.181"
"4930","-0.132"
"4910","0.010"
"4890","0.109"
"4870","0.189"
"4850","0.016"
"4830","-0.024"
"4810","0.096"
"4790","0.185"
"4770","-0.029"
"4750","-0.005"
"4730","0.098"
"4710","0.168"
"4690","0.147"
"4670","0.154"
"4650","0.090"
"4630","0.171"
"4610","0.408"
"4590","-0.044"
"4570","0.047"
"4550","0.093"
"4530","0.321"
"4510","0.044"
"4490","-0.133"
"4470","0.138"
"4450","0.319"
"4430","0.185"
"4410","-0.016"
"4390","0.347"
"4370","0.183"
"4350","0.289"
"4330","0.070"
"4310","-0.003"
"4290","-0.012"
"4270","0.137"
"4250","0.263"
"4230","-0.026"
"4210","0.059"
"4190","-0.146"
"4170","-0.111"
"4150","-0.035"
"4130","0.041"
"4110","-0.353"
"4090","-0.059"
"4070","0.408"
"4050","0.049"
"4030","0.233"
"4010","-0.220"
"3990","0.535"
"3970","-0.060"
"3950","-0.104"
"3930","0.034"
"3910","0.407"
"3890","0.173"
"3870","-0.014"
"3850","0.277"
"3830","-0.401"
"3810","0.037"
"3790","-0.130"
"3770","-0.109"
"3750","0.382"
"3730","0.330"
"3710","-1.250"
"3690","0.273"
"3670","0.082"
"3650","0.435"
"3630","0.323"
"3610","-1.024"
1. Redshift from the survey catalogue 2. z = 0.79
